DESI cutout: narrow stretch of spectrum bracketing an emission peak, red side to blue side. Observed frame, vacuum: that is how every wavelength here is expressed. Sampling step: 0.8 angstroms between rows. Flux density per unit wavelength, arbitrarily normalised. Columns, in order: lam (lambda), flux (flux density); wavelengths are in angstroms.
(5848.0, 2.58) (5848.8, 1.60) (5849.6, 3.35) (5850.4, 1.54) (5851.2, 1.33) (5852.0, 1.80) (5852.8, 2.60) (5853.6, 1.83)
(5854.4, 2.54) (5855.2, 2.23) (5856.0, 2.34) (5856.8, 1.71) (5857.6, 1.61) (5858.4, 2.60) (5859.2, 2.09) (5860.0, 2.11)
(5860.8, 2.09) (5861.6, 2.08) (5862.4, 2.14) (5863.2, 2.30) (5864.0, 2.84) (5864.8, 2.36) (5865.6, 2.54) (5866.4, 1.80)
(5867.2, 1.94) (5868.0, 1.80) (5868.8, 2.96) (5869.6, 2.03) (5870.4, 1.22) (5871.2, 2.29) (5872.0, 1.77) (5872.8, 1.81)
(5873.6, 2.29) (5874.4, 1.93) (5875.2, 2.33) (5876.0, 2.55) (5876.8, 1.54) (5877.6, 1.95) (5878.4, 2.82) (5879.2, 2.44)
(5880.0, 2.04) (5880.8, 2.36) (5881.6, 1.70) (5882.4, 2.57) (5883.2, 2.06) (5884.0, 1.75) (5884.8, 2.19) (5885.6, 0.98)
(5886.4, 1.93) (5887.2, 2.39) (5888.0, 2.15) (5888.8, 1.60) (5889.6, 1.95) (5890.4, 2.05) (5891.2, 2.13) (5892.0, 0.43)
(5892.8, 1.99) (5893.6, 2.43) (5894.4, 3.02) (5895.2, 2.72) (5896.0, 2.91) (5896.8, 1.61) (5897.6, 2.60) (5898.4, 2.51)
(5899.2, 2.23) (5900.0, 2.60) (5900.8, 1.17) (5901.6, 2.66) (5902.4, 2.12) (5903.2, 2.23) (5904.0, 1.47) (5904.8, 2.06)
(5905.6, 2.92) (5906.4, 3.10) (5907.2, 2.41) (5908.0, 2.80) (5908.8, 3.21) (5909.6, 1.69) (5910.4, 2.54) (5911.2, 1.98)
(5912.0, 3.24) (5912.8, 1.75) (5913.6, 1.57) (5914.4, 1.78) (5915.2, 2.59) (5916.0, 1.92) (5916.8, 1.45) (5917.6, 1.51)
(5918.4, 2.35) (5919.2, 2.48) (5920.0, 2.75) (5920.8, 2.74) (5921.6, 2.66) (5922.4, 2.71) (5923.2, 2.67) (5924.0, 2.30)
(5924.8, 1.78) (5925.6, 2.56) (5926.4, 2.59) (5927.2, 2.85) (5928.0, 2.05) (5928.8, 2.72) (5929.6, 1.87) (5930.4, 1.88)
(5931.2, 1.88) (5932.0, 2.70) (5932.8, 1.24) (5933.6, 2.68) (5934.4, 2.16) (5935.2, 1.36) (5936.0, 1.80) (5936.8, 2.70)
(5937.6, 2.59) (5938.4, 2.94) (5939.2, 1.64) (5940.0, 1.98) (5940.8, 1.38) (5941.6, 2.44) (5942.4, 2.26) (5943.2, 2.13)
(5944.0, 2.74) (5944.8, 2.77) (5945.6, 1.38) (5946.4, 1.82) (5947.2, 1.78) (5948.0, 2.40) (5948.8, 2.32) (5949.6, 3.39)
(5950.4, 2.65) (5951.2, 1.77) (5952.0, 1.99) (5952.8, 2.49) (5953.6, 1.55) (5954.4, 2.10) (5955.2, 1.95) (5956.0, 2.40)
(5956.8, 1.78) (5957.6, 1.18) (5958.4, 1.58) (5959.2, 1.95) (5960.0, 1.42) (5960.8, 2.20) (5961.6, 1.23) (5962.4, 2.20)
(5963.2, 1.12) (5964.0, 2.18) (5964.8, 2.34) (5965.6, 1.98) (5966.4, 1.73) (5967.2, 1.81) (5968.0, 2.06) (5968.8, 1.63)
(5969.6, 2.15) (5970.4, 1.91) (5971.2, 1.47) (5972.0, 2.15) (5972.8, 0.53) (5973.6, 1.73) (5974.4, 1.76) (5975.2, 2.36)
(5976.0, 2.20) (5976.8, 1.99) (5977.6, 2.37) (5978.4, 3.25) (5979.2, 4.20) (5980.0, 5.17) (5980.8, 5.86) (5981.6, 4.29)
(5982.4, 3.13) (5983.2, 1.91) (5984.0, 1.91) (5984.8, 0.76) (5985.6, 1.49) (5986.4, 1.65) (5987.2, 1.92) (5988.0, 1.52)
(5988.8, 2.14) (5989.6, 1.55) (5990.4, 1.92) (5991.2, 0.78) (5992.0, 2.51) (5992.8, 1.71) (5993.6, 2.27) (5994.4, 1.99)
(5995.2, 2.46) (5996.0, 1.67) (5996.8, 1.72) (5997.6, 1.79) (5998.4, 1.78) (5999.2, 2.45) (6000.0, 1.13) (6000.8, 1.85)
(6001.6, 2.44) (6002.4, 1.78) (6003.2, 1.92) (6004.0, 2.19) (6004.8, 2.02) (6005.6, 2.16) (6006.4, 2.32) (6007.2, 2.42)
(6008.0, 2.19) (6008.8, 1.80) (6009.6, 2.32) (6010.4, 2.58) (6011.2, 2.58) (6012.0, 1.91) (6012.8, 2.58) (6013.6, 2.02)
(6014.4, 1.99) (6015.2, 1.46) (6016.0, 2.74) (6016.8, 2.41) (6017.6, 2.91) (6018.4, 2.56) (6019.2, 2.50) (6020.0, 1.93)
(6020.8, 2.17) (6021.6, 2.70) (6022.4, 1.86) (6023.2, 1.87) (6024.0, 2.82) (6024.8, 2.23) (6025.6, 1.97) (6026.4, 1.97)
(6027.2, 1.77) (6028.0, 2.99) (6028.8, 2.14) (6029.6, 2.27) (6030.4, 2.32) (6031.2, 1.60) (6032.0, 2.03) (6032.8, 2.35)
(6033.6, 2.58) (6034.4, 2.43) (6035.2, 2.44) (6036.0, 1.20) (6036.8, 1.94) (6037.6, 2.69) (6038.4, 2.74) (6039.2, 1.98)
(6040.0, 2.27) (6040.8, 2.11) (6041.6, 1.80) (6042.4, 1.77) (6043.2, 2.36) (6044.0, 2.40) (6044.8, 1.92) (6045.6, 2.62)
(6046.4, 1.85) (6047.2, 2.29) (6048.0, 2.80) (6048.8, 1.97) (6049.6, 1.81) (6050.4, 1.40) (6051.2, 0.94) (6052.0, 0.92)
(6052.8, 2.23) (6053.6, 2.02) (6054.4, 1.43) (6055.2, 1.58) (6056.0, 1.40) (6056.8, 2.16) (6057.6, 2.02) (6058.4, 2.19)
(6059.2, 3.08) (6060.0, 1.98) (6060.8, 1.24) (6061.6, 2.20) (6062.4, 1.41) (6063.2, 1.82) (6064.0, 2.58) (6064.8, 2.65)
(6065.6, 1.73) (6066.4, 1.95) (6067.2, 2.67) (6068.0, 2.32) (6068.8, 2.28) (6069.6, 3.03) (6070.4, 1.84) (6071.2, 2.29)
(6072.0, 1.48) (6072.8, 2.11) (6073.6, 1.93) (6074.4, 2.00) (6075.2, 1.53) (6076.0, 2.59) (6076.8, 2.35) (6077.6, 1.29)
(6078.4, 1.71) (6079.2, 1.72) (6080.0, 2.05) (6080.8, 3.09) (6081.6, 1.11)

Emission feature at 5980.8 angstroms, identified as H-beta 4861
